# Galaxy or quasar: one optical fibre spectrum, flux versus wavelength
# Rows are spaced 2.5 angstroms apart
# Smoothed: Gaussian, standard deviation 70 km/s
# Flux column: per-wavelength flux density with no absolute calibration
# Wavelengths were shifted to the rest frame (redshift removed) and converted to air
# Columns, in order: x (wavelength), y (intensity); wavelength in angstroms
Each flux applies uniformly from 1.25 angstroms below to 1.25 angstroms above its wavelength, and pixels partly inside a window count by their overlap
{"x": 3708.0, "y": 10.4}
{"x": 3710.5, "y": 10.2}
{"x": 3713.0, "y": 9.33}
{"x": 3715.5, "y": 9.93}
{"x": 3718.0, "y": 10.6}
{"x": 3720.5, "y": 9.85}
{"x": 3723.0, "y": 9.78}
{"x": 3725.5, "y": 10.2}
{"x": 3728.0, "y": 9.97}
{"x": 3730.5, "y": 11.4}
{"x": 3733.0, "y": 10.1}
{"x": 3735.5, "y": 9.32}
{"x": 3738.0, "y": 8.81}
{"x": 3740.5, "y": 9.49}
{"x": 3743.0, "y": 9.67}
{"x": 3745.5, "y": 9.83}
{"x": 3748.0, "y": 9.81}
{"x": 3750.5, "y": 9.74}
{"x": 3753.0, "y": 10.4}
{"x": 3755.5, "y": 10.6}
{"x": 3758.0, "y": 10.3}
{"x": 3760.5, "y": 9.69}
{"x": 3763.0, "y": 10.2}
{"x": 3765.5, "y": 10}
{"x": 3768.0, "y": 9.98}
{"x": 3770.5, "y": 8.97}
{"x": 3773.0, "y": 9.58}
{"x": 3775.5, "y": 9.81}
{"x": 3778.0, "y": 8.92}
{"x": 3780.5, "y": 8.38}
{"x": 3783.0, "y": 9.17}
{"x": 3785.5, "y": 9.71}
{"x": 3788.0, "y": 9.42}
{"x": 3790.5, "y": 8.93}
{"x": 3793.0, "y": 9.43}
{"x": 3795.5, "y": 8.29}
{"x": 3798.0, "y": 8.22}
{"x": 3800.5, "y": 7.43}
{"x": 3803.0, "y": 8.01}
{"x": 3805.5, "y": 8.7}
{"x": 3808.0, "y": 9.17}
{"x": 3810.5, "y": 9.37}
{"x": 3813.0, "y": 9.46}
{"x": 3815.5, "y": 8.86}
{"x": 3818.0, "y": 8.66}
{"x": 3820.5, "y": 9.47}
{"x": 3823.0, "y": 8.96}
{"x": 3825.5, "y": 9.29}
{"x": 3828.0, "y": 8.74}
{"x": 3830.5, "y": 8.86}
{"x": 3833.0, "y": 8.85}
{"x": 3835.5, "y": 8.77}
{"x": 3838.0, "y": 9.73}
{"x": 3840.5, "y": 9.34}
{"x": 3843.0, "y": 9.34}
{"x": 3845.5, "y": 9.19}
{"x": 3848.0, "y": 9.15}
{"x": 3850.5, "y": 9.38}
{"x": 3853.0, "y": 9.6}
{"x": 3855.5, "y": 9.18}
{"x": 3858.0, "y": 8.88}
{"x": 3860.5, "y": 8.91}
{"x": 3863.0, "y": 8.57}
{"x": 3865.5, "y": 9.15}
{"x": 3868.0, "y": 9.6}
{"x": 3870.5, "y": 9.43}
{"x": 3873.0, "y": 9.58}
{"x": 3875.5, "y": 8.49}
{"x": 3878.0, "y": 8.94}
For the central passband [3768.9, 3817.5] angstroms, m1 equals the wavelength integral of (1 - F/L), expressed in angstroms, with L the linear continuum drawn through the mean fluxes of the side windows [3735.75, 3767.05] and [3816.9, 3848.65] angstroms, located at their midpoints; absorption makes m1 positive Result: 2.7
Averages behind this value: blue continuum 9.86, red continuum 9.11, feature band 8.94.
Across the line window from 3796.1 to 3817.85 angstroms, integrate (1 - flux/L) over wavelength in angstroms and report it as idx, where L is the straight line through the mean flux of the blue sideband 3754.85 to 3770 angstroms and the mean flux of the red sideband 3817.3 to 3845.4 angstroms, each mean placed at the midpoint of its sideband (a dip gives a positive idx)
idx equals 1.83 angstroms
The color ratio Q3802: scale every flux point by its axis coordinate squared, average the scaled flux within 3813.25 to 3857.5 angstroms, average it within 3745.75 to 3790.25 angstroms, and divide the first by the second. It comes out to 1.0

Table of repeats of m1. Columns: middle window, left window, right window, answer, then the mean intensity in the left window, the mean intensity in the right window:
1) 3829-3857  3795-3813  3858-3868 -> -1.2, 8.53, 8.97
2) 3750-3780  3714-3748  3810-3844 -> -0.6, 9.91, 9.11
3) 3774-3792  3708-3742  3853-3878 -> 0.7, 9.94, 9.11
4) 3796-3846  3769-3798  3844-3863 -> 1.2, 9.11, 9.15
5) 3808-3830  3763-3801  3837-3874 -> 0.3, 9.15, 9.26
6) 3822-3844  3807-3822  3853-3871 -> 0.1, 9.16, 9.12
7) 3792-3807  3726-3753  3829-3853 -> 1.8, 9.85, 9.2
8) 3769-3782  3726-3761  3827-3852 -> 0.7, 9.95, 9.14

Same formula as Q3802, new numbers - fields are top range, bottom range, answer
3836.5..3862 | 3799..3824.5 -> 1.07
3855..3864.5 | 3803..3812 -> 1.02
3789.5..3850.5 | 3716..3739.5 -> 0.94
